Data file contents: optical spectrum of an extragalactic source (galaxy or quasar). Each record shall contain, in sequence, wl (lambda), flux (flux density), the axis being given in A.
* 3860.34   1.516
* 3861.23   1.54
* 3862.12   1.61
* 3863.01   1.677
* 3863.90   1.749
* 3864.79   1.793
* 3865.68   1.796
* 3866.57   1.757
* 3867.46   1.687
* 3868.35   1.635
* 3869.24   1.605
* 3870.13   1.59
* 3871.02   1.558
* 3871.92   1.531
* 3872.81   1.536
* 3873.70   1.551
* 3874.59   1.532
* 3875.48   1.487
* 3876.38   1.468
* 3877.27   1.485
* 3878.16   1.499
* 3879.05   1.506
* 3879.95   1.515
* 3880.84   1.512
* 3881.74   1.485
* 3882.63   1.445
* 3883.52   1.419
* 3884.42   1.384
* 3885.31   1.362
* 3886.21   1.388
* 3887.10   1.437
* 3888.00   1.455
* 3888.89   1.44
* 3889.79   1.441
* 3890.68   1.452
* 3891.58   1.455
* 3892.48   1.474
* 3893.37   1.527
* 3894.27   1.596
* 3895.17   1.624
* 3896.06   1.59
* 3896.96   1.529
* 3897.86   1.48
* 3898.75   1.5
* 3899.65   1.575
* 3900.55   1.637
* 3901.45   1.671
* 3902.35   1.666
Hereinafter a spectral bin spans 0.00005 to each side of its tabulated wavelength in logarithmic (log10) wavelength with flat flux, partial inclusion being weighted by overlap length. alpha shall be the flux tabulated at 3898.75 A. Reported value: 1.5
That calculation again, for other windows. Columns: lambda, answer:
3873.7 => 1.551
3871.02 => 1.558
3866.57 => 1.757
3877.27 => 1.485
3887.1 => 1.437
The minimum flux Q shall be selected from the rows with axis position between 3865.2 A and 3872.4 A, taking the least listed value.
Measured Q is 1.531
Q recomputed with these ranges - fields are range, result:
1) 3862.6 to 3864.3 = 1.677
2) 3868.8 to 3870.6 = 1.59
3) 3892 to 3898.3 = 1.474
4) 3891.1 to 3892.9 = 1.455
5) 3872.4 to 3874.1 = 1.536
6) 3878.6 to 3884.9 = 1.384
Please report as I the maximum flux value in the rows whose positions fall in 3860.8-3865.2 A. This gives 1.793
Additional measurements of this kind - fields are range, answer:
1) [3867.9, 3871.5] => 1.635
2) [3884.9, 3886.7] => 1.388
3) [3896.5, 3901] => 1.637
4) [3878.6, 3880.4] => 1.515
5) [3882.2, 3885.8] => 1.445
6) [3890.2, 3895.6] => 1.624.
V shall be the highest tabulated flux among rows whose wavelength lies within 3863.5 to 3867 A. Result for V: 1.796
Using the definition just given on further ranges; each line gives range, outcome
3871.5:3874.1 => 1.551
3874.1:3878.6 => 1.532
